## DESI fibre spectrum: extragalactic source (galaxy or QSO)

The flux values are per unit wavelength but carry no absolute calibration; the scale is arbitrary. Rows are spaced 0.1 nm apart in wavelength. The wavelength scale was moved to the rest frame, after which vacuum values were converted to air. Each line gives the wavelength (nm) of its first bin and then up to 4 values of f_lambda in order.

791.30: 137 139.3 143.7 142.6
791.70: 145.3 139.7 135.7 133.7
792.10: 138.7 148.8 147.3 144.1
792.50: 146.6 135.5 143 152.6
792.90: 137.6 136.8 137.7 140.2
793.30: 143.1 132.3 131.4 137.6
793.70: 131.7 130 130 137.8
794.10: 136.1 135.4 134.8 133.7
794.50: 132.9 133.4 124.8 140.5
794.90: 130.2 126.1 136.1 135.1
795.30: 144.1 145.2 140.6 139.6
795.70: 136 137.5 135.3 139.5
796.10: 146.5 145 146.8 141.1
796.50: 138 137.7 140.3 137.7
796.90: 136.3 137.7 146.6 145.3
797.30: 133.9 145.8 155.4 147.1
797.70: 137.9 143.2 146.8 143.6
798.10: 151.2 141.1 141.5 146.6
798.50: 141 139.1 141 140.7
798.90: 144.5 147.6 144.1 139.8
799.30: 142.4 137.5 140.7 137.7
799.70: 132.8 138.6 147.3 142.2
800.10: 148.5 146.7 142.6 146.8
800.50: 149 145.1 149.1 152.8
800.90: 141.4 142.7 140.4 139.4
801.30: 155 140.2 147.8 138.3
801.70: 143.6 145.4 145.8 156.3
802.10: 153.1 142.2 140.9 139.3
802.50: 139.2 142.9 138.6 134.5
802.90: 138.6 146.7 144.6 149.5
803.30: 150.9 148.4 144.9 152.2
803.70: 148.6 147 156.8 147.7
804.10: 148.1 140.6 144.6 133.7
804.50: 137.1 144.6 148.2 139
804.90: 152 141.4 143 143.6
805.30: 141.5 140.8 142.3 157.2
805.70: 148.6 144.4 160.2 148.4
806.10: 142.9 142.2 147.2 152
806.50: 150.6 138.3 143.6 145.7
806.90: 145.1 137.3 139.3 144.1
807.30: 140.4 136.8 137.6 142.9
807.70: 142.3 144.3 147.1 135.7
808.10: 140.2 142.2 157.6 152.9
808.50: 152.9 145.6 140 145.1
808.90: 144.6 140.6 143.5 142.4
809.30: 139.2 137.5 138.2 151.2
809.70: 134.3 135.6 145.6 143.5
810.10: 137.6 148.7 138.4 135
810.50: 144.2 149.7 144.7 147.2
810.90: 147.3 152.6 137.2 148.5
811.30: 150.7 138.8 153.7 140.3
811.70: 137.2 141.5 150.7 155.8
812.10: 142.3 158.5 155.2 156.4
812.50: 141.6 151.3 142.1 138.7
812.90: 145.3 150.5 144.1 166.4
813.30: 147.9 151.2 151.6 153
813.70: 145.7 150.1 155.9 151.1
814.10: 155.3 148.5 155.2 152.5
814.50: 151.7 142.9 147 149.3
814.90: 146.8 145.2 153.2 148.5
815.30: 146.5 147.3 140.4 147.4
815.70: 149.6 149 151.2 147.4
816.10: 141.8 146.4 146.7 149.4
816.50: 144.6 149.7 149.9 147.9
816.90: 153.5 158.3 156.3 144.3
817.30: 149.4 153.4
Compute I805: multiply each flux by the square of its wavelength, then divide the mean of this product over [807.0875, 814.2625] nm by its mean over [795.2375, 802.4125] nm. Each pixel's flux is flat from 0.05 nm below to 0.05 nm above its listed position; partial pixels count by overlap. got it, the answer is 1.05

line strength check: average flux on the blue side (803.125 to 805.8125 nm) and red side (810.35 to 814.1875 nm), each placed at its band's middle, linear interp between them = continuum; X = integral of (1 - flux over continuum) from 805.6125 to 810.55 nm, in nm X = 0.11 nm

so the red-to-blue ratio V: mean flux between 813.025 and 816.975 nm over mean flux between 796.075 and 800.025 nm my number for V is 1.1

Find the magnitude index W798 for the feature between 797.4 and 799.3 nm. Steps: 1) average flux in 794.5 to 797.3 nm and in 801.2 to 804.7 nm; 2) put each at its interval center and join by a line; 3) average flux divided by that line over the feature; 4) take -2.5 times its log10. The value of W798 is -0.03 mag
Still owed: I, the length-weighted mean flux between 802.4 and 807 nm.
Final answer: 145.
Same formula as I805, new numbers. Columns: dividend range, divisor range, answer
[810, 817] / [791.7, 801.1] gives 1.10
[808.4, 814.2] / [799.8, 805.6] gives 1.03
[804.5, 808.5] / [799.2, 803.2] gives 1.02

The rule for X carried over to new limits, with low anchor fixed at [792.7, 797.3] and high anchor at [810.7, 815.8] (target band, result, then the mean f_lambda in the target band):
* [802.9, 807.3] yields -0.058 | 146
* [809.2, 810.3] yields 0.040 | 141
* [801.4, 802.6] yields -0.022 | 144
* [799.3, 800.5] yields -0.014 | 142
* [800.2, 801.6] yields -0.041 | 145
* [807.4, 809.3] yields 0.021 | 144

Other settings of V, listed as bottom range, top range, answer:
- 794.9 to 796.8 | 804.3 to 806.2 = 1.04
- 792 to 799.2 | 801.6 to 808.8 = 1.04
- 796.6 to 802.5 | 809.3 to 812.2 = 1.00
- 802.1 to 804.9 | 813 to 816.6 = 1.03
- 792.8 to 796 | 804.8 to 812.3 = 1.06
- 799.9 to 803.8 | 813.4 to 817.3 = 1.03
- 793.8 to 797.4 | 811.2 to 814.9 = 1.08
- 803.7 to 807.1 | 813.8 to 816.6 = 1.02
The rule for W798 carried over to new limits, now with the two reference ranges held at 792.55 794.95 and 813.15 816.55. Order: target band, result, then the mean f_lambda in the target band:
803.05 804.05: -0.052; 149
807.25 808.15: 0.030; 141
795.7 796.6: -0.026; 141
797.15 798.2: -0.050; 145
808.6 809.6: 0.028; 142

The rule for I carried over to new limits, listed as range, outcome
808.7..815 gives 147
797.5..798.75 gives 144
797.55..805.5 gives 144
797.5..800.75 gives 143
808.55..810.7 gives 142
